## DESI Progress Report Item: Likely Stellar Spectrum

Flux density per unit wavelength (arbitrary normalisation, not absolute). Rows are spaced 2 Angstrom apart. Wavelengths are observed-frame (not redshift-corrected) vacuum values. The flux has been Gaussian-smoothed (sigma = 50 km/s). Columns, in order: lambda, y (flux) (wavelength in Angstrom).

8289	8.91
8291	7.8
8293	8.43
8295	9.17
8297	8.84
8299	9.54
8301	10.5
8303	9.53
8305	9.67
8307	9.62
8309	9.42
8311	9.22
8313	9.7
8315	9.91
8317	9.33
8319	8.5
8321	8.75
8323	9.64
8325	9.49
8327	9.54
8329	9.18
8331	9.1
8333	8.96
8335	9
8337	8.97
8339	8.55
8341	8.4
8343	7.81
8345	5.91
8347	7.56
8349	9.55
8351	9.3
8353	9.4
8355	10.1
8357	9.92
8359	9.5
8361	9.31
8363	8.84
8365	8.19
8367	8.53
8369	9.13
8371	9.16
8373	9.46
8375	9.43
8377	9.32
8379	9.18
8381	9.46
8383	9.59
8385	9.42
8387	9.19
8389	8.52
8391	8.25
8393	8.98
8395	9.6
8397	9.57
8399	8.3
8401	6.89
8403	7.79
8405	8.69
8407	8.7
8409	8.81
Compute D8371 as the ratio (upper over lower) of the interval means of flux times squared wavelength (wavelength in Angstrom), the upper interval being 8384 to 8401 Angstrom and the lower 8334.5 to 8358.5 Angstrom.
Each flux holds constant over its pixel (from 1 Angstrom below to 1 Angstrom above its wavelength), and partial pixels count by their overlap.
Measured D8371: 1.0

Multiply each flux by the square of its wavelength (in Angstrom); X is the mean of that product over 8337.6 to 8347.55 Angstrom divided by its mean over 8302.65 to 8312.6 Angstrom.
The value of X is 0.8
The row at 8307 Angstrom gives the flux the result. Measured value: 9.62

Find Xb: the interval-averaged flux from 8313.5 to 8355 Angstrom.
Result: 8.88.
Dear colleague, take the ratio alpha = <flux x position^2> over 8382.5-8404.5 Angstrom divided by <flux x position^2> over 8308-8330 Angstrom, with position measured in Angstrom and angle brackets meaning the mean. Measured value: 1.0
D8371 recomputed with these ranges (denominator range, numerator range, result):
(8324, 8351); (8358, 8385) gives 1.07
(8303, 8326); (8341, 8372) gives 0.95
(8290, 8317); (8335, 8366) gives 0.95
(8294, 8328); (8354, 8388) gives 1.00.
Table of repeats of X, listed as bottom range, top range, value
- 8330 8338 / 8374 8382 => 1.05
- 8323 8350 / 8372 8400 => 1.07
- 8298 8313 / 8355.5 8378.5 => 0.97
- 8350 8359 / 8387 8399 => 0.93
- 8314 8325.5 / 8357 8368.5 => 0.98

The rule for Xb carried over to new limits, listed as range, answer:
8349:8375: 9.26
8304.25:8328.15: 9.39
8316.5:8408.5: 8.91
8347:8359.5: 9.47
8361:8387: 9.15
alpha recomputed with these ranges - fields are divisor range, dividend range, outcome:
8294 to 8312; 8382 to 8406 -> 0.94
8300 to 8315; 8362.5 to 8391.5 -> 0.95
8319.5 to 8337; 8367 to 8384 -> 1.02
